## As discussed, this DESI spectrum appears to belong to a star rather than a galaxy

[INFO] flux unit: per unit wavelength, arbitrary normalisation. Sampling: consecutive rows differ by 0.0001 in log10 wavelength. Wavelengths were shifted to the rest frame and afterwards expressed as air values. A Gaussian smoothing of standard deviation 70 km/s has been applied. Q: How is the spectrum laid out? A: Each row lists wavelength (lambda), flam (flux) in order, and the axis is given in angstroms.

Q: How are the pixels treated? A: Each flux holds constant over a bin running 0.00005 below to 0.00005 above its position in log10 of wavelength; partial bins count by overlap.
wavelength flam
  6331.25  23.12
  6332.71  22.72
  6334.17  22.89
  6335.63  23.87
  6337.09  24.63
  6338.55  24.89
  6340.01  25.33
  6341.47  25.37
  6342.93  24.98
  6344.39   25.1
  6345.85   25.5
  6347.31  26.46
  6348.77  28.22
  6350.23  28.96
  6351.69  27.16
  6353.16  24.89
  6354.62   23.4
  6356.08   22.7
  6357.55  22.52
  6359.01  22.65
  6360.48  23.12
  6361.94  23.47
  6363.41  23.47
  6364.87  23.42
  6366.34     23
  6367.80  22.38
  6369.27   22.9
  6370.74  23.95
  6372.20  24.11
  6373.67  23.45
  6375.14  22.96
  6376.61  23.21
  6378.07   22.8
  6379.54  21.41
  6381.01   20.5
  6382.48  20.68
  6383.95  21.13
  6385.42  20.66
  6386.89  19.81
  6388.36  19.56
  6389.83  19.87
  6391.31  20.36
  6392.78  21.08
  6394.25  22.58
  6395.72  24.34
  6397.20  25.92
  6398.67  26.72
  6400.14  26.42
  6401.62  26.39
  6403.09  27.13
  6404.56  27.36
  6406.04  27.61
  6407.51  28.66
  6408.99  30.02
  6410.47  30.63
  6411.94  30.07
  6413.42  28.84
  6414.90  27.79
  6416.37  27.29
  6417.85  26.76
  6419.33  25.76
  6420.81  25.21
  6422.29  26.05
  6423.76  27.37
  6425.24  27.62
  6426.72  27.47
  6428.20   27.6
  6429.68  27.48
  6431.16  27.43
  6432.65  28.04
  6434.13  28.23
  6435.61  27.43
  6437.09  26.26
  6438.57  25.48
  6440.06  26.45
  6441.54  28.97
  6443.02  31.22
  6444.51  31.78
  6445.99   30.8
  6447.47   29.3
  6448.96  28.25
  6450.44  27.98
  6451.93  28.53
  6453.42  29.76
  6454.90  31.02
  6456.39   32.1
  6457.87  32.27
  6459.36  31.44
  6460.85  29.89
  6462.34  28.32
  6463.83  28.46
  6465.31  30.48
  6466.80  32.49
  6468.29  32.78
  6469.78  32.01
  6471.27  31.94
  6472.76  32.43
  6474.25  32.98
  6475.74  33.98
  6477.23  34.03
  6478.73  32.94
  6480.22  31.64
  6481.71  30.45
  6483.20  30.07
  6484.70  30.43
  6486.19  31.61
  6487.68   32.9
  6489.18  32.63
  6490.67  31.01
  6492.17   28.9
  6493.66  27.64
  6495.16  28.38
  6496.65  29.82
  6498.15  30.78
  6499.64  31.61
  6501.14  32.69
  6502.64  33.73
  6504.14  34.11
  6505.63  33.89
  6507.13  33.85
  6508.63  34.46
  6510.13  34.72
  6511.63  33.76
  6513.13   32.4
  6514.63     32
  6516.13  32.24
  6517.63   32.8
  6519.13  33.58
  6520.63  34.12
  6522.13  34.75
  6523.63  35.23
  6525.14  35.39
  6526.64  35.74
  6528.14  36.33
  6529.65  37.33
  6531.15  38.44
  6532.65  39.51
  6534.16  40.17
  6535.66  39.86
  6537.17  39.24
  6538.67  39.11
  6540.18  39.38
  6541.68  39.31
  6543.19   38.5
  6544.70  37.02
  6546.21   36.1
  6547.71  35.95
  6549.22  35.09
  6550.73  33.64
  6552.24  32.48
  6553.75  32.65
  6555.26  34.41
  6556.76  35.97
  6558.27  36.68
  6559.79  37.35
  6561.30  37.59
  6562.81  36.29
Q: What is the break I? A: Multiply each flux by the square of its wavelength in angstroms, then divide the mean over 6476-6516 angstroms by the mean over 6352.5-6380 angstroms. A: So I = 1.44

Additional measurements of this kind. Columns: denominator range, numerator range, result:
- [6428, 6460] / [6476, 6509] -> 1.11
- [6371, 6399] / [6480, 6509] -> 1.47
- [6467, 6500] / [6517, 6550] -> 1.19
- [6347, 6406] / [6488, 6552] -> 1.54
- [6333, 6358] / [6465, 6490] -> 1.33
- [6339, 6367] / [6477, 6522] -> 1.36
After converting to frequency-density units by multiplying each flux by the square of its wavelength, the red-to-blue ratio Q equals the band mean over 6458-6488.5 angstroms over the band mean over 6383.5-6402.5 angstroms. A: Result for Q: 1.42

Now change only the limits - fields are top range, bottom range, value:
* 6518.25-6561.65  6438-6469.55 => 1.25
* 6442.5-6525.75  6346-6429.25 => 1.32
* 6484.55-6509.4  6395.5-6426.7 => 1.19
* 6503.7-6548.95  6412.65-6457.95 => 1.31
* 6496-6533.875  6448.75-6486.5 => 1.12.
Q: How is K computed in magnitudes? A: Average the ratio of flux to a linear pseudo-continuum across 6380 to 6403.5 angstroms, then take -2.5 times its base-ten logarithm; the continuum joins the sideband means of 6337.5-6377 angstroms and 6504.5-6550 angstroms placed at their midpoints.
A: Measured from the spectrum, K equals 0.18 mag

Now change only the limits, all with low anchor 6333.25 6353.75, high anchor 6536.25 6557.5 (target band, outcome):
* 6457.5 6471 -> 0.04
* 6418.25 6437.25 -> 0.11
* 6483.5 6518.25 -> 0.06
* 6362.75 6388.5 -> 0.22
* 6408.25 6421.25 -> 0.05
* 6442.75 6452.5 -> 0.05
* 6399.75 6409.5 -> 0.05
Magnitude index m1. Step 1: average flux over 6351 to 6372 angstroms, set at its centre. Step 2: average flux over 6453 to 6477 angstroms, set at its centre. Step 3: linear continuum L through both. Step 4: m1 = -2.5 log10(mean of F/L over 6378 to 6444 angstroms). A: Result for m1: 0.067 mag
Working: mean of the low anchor 23.5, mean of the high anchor 31.5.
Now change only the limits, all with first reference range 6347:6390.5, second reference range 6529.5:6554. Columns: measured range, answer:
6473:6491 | 0.01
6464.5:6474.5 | -0.02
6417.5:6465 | 0.02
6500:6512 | 0.02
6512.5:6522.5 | 0.07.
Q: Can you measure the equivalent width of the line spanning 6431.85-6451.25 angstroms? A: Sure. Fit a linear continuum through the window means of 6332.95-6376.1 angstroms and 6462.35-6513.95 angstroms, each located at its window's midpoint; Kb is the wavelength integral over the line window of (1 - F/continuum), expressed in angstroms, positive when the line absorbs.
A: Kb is 0.5 angstroms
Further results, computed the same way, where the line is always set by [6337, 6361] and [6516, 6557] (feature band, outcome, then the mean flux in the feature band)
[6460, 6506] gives 2.3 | 31.4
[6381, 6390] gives 2.3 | 20.3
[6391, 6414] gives 1.4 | 26.6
